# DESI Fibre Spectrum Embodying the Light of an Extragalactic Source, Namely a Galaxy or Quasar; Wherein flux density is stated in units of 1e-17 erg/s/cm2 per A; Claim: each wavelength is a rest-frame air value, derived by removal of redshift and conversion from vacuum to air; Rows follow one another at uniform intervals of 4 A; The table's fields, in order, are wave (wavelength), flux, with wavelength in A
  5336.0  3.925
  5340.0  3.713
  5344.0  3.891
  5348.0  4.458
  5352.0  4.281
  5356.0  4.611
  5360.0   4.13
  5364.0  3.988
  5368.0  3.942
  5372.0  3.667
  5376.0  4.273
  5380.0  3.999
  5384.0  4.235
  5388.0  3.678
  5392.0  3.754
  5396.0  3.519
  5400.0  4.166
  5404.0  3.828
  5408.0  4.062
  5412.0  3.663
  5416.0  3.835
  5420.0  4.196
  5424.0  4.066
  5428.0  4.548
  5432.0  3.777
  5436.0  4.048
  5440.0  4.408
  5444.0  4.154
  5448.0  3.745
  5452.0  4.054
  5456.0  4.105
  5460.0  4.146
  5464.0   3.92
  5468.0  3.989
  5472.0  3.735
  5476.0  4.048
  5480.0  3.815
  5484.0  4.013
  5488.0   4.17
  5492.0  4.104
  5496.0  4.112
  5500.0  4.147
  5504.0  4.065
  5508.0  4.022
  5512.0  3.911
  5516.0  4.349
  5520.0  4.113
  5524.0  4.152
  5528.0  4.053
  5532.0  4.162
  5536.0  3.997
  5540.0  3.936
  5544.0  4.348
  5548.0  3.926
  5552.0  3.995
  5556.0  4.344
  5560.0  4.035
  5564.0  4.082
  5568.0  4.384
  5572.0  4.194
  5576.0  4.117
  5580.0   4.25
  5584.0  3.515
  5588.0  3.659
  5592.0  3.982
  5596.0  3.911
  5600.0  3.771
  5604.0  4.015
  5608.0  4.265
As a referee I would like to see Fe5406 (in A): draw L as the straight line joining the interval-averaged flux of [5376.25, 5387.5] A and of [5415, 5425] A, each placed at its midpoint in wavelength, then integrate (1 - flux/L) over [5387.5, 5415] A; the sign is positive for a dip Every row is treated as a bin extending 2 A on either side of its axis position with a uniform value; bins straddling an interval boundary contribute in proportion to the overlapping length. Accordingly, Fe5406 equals 1.7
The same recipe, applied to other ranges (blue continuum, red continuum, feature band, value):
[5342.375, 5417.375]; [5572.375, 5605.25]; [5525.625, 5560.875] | -1.4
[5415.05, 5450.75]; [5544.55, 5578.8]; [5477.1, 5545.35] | 0.7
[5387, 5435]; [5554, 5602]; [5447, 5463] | -0.3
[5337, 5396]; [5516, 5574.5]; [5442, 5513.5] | 1.3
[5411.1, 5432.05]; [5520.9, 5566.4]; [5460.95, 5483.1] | 0.8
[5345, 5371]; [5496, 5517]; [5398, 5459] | 1.5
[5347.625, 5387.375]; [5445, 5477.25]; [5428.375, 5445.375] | -0.5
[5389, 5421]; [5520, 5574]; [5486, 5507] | -0.4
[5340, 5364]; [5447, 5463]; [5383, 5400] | 1.3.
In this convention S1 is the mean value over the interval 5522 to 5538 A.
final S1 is 4.09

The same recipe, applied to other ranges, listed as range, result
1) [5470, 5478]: 3.89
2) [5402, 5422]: 3.92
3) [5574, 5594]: 3.9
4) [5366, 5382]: 3.97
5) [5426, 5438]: 4.12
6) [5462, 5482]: 3.9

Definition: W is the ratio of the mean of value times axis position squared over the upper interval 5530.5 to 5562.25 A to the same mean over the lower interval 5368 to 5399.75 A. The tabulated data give 1.1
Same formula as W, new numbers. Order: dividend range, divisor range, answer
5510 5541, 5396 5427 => 1.08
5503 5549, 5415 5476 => 1.04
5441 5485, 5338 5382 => 1.01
